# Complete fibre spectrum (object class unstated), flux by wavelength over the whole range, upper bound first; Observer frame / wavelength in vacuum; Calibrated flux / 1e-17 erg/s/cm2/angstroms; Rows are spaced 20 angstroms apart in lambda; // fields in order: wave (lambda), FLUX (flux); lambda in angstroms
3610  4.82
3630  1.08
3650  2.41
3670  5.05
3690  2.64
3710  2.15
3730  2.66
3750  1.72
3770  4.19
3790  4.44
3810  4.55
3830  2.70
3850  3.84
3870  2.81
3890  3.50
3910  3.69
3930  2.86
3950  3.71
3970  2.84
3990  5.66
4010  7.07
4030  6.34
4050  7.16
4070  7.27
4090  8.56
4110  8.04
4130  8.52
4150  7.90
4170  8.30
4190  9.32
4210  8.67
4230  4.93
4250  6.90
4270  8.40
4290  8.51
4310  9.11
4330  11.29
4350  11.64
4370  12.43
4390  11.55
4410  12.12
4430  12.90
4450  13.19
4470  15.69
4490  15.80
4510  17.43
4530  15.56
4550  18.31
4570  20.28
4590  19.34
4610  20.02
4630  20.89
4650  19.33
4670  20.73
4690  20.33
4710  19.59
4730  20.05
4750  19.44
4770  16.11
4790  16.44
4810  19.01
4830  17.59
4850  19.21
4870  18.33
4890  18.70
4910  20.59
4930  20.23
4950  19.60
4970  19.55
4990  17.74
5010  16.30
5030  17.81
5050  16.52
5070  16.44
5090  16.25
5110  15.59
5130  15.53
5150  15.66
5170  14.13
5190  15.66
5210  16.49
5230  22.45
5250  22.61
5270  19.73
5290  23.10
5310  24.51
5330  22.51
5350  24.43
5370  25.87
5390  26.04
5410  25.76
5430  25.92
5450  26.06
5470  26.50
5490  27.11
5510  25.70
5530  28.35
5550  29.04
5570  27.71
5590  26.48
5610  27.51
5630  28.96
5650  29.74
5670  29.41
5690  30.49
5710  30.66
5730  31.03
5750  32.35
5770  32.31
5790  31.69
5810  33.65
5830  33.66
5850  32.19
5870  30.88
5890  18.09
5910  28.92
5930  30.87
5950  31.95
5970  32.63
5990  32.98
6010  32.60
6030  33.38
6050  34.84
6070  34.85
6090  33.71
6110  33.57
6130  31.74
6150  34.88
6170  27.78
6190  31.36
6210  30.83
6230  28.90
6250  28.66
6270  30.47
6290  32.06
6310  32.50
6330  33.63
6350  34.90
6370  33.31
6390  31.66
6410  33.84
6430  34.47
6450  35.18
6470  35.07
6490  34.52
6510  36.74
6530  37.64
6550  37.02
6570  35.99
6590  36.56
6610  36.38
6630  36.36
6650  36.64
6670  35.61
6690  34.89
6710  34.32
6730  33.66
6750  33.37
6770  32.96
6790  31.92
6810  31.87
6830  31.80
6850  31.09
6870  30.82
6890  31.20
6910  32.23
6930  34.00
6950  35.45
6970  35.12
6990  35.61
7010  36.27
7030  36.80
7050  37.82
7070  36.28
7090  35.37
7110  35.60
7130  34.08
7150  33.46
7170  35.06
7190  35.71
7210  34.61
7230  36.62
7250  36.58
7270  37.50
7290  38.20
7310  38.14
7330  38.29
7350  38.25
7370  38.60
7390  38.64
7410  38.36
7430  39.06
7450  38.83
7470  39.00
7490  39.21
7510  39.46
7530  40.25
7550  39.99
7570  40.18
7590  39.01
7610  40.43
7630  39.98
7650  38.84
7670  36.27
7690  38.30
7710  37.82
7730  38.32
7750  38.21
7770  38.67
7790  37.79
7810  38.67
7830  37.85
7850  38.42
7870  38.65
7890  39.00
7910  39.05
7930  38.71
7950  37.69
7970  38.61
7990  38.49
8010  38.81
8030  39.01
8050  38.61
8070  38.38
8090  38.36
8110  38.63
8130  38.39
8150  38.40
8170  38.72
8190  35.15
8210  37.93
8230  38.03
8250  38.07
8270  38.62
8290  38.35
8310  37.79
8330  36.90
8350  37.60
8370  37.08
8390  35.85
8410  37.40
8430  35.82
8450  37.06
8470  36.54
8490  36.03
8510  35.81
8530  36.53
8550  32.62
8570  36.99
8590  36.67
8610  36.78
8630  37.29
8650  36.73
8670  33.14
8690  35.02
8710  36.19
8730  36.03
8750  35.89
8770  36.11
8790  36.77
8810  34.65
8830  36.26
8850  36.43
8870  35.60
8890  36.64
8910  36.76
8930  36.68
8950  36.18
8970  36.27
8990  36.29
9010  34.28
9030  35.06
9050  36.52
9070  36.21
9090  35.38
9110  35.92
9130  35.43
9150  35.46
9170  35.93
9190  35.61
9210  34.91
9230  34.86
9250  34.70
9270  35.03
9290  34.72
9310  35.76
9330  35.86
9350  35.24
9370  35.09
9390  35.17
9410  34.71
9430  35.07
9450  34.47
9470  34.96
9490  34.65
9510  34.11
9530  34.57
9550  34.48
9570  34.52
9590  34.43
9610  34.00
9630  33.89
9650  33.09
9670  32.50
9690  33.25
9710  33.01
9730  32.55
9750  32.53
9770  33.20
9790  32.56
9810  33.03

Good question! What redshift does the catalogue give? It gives 0.000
